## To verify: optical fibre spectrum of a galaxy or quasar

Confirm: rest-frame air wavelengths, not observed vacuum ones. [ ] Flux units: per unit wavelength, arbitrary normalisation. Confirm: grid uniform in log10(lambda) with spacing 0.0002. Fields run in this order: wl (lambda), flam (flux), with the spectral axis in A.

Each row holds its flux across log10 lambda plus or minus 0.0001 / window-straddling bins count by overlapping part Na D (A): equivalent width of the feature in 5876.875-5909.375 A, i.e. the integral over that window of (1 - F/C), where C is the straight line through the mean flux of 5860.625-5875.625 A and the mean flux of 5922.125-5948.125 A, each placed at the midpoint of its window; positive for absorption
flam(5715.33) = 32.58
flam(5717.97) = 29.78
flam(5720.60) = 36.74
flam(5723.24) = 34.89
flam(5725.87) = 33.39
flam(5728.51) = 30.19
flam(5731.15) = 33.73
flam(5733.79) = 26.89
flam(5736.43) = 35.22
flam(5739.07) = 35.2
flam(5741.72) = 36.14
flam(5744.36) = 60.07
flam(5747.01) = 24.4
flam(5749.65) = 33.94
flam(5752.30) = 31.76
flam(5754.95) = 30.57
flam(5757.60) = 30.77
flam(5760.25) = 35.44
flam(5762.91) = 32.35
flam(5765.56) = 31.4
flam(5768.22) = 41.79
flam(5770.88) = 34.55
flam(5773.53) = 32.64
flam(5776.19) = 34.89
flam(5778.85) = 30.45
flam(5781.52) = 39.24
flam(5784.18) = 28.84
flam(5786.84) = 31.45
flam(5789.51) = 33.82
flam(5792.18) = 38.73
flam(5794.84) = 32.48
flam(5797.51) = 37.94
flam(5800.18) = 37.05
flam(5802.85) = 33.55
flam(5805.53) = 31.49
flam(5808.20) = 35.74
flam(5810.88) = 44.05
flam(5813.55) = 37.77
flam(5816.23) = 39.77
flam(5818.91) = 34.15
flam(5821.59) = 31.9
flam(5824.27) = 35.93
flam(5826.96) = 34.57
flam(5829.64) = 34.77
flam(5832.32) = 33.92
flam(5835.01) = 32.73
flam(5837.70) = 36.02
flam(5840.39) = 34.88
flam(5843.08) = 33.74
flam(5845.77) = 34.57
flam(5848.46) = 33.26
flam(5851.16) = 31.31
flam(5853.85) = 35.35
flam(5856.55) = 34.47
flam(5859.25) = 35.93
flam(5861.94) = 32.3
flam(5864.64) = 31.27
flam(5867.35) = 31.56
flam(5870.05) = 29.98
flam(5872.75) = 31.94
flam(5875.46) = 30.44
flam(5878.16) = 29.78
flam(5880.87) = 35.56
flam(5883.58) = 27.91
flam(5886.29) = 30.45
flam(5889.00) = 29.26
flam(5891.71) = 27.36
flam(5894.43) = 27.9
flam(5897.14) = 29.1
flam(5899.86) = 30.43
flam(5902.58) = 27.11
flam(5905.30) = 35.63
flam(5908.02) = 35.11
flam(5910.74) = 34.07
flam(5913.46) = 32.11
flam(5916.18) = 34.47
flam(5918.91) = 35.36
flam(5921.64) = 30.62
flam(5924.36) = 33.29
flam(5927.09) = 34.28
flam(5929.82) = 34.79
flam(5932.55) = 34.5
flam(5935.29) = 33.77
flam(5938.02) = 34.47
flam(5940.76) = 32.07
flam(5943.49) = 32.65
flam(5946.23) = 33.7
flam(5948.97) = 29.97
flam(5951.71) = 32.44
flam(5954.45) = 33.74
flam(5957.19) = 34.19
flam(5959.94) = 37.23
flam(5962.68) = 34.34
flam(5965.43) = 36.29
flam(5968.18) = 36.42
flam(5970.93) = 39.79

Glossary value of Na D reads 1.7 A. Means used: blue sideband 31.3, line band 30.5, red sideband 33.5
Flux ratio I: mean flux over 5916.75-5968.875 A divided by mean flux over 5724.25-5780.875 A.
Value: 0.99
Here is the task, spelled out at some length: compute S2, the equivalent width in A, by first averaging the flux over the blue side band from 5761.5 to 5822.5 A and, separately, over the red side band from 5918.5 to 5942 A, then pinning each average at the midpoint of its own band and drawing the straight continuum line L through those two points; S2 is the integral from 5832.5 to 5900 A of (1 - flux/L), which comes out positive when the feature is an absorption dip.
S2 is 4.6 A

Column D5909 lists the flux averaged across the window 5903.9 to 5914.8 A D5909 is 34.2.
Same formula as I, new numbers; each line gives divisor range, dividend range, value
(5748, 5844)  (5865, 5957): 0.93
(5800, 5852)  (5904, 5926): 0.97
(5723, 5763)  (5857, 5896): 0.91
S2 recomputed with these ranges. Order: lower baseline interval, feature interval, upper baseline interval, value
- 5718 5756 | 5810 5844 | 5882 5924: -3.07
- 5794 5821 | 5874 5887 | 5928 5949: 1.45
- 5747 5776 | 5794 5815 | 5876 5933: -2.32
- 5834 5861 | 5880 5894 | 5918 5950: 1.67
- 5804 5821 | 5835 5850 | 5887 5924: 0.36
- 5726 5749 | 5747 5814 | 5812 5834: 1.87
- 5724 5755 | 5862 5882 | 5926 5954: 1.28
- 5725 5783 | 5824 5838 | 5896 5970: -0.21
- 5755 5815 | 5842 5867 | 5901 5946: 0.42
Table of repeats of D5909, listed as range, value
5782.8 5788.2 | 30.3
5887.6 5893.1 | 28.3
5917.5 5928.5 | 33.4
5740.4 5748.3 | 40.3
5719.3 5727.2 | 35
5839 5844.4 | 34.3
